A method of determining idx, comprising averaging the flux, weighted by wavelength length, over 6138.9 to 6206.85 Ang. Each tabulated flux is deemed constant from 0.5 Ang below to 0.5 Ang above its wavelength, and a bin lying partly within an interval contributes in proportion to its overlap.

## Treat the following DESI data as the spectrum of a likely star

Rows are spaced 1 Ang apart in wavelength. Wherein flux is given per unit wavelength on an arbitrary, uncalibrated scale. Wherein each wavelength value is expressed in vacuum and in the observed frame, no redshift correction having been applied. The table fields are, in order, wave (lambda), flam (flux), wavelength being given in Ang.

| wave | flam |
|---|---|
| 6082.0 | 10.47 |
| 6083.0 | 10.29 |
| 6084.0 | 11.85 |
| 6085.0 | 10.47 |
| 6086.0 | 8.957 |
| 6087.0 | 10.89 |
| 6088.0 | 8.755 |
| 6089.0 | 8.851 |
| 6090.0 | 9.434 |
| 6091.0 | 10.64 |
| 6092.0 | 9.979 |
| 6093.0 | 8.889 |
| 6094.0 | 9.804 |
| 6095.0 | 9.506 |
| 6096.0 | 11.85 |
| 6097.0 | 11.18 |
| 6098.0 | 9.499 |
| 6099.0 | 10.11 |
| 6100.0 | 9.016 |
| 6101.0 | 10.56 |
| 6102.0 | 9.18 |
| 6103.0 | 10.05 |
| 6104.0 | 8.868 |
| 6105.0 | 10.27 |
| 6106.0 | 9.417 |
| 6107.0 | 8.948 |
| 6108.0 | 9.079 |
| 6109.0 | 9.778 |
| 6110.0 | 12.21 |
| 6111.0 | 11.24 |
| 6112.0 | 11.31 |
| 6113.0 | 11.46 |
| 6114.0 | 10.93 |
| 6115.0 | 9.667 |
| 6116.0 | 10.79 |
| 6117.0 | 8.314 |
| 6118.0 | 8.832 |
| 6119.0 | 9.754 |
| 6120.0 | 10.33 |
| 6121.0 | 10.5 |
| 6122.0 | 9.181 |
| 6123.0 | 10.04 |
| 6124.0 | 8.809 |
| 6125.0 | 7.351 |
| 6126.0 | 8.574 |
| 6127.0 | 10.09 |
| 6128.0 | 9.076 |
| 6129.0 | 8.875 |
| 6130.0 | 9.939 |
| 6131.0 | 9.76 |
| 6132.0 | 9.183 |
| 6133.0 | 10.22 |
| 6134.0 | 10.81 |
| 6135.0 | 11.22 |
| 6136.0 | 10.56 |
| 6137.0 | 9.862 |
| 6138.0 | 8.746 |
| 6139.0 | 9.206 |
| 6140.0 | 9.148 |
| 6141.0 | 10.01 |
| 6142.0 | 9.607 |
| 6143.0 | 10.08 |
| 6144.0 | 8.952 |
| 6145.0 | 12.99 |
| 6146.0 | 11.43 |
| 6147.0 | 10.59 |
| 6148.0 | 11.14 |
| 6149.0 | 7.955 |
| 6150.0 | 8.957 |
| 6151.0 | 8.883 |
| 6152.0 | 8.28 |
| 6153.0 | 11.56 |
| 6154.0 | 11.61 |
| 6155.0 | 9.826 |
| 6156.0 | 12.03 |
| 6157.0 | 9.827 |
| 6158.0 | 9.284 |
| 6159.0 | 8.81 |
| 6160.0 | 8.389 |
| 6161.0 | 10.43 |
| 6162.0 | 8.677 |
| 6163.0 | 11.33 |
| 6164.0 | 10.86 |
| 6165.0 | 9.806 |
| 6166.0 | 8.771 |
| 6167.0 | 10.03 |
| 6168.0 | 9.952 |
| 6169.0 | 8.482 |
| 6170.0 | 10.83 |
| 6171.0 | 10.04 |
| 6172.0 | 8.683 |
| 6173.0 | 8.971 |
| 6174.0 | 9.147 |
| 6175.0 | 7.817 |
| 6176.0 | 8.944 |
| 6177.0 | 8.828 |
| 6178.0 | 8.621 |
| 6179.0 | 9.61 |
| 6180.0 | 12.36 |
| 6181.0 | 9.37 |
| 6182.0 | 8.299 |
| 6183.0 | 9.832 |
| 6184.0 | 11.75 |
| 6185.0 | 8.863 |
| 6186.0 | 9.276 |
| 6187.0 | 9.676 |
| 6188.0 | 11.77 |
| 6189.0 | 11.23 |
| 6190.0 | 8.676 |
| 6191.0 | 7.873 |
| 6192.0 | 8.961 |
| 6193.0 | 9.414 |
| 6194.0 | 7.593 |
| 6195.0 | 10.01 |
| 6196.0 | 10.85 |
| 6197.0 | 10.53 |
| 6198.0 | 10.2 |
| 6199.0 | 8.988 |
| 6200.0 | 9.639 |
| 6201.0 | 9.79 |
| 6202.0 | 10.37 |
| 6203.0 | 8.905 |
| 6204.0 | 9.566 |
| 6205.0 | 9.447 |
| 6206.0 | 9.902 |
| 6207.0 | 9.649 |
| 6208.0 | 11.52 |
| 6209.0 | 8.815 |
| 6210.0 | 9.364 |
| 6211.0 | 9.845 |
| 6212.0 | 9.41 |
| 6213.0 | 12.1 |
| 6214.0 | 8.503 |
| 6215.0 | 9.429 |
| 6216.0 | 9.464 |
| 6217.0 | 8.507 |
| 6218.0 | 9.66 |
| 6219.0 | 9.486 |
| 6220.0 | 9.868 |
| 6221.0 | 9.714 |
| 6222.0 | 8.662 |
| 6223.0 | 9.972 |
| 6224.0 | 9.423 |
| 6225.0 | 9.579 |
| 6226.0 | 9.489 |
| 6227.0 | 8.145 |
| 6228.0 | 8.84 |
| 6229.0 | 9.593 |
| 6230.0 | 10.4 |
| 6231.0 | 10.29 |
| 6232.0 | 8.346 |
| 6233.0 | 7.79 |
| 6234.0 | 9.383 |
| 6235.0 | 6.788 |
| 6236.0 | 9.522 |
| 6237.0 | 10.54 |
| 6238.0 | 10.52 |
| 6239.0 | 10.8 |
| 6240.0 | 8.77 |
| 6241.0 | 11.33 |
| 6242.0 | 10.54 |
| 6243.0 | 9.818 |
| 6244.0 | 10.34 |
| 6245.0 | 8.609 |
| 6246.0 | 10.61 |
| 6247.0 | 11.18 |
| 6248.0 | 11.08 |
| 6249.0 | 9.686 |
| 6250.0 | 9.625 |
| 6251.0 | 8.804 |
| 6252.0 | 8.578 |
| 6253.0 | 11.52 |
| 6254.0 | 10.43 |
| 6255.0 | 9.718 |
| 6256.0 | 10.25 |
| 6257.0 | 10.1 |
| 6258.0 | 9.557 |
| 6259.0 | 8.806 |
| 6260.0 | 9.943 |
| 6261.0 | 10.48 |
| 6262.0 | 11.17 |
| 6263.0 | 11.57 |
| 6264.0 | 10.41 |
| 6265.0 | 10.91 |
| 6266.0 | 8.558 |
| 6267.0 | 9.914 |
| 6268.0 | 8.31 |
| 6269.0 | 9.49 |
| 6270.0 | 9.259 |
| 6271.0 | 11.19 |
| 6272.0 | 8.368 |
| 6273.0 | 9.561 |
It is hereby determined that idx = 9.73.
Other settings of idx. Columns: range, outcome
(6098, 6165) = 9.89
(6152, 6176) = 9.74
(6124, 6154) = 9.78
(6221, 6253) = 9.61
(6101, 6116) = 10.2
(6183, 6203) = 9.74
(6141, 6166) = 10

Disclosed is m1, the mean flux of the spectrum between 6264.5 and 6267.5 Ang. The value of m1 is 9.79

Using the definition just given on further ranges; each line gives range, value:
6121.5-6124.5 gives 9.34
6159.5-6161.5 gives 9.41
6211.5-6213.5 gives 10.8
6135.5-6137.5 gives 10.2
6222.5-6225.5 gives 9.66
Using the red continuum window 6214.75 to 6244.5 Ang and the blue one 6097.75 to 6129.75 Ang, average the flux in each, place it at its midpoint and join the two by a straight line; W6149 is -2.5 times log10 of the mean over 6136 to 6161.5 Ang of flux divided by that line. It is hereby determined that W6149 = -0.03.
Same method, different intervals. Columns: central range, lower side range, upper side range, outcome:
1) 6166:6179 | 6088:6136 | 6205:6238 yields 0.05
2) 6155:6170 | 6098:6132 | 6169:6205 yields -0.02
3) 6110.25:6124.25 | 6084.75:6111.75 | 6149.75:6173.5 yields -0.03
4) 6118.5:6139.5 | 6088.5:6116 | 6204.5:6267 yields 0.04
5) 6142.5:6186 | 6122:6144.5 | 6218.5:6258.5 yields -0.02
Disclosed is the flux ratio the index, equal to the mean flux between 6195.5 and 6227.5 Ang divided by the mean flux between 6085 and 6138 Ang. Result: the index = 1.0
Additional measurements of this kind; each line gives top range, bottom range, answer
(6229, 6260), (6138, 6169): 0.99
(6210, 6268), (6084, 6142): 0.99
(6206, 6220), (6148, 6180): 1.01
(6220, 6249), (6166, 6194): 1.02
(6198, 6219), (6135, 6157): 0.96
